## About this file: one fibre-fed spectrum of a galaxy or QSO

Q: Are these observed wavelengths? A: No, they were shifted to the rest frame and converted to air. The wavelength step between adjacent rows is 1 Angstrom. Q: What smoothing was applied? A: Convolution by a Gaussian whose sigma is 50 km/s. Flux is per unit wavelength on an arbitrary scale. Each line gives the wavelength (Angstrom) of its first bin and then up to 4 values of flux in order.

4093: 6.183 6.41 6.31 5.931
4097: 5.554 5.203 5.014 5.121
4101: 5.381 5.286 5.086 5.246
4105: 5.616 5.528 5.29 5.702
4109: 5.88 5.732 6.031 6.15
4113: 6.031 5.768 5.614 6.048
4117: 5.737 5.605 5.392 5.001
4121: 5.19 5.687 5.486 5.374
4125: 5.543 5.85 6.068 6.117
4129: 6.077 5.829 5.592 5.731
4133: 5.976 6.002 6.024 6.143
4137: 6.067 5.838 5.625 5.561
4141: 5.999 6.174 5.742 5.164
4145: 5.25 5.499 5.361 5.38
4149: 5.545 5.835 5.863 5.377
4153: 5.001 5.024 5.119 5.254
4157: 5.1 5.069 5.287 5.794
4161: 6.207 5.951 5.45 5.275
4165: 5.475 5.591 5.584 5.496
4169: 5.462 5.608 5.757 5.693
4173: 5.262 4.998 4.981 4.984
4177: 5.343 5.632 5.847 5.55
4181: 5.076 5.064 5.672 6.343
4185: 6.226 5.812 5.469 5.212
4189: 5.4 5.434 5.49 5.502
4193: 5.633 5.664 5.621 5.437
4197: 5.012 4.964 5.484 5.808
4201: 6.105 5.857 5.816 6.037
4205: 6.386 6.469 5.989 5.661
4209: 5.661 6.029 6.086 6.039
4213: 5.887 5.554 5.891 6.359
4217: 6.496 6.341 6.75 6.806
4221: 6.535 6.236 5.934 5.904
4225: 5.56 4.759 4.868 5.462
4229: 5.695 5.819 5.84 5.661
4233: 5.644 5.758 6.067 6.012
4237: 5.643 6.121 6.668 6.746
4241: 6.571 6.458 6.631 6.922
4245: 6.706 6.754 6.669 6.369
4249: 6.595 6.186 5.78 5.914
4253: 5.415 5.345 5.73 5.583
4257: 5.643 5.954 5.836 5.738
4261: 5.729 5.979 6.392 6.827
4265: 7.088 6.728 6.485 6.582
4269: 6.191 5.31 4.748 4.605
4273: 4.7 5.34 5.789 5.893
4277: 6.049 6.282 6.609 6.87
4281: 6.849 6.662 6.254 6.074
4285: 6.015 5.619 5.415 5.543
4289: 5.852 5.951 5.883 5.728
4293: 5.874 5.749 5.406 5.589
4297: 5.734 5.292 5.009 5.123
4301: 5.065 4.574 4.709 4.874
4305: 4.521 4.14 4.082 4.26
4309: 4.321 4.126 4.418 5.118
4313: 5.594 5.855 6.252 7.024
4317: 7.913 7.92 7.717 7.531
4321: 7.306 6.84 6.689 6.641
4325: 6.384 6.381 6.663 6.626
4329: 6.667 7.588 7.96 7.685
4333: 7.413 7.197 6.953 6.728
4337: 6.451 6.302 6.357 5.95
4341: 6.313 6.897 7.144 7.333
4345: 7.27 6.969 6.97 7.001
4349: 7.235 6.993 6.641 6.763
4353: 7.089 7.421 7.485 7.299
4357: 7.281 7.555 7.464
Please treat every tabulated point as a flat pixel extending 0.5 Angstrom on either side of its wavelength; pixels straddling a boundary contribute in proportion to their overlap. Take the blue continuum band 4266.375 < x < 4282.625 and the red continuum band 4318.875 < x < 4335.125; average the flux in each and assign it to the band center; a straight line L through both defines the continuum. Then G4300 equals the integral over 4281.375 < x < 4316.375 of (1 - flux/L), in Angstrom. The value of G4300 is 5.9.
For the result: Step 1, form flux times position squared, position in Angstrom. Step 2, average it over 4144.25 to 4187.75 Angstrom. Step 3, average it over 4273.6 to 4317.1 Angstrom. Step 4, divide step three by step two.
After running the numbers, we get 1.08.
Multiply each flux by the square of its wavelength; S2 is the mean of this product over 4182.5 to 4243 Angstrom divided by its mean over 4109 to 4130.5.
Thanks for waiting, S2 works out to 1.07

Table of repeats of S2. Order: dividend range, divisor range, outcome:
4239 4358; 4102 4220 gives 1.17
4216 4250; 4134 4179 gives 1.16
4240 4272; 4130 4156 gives 1.15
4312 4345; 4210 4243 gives 1.20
